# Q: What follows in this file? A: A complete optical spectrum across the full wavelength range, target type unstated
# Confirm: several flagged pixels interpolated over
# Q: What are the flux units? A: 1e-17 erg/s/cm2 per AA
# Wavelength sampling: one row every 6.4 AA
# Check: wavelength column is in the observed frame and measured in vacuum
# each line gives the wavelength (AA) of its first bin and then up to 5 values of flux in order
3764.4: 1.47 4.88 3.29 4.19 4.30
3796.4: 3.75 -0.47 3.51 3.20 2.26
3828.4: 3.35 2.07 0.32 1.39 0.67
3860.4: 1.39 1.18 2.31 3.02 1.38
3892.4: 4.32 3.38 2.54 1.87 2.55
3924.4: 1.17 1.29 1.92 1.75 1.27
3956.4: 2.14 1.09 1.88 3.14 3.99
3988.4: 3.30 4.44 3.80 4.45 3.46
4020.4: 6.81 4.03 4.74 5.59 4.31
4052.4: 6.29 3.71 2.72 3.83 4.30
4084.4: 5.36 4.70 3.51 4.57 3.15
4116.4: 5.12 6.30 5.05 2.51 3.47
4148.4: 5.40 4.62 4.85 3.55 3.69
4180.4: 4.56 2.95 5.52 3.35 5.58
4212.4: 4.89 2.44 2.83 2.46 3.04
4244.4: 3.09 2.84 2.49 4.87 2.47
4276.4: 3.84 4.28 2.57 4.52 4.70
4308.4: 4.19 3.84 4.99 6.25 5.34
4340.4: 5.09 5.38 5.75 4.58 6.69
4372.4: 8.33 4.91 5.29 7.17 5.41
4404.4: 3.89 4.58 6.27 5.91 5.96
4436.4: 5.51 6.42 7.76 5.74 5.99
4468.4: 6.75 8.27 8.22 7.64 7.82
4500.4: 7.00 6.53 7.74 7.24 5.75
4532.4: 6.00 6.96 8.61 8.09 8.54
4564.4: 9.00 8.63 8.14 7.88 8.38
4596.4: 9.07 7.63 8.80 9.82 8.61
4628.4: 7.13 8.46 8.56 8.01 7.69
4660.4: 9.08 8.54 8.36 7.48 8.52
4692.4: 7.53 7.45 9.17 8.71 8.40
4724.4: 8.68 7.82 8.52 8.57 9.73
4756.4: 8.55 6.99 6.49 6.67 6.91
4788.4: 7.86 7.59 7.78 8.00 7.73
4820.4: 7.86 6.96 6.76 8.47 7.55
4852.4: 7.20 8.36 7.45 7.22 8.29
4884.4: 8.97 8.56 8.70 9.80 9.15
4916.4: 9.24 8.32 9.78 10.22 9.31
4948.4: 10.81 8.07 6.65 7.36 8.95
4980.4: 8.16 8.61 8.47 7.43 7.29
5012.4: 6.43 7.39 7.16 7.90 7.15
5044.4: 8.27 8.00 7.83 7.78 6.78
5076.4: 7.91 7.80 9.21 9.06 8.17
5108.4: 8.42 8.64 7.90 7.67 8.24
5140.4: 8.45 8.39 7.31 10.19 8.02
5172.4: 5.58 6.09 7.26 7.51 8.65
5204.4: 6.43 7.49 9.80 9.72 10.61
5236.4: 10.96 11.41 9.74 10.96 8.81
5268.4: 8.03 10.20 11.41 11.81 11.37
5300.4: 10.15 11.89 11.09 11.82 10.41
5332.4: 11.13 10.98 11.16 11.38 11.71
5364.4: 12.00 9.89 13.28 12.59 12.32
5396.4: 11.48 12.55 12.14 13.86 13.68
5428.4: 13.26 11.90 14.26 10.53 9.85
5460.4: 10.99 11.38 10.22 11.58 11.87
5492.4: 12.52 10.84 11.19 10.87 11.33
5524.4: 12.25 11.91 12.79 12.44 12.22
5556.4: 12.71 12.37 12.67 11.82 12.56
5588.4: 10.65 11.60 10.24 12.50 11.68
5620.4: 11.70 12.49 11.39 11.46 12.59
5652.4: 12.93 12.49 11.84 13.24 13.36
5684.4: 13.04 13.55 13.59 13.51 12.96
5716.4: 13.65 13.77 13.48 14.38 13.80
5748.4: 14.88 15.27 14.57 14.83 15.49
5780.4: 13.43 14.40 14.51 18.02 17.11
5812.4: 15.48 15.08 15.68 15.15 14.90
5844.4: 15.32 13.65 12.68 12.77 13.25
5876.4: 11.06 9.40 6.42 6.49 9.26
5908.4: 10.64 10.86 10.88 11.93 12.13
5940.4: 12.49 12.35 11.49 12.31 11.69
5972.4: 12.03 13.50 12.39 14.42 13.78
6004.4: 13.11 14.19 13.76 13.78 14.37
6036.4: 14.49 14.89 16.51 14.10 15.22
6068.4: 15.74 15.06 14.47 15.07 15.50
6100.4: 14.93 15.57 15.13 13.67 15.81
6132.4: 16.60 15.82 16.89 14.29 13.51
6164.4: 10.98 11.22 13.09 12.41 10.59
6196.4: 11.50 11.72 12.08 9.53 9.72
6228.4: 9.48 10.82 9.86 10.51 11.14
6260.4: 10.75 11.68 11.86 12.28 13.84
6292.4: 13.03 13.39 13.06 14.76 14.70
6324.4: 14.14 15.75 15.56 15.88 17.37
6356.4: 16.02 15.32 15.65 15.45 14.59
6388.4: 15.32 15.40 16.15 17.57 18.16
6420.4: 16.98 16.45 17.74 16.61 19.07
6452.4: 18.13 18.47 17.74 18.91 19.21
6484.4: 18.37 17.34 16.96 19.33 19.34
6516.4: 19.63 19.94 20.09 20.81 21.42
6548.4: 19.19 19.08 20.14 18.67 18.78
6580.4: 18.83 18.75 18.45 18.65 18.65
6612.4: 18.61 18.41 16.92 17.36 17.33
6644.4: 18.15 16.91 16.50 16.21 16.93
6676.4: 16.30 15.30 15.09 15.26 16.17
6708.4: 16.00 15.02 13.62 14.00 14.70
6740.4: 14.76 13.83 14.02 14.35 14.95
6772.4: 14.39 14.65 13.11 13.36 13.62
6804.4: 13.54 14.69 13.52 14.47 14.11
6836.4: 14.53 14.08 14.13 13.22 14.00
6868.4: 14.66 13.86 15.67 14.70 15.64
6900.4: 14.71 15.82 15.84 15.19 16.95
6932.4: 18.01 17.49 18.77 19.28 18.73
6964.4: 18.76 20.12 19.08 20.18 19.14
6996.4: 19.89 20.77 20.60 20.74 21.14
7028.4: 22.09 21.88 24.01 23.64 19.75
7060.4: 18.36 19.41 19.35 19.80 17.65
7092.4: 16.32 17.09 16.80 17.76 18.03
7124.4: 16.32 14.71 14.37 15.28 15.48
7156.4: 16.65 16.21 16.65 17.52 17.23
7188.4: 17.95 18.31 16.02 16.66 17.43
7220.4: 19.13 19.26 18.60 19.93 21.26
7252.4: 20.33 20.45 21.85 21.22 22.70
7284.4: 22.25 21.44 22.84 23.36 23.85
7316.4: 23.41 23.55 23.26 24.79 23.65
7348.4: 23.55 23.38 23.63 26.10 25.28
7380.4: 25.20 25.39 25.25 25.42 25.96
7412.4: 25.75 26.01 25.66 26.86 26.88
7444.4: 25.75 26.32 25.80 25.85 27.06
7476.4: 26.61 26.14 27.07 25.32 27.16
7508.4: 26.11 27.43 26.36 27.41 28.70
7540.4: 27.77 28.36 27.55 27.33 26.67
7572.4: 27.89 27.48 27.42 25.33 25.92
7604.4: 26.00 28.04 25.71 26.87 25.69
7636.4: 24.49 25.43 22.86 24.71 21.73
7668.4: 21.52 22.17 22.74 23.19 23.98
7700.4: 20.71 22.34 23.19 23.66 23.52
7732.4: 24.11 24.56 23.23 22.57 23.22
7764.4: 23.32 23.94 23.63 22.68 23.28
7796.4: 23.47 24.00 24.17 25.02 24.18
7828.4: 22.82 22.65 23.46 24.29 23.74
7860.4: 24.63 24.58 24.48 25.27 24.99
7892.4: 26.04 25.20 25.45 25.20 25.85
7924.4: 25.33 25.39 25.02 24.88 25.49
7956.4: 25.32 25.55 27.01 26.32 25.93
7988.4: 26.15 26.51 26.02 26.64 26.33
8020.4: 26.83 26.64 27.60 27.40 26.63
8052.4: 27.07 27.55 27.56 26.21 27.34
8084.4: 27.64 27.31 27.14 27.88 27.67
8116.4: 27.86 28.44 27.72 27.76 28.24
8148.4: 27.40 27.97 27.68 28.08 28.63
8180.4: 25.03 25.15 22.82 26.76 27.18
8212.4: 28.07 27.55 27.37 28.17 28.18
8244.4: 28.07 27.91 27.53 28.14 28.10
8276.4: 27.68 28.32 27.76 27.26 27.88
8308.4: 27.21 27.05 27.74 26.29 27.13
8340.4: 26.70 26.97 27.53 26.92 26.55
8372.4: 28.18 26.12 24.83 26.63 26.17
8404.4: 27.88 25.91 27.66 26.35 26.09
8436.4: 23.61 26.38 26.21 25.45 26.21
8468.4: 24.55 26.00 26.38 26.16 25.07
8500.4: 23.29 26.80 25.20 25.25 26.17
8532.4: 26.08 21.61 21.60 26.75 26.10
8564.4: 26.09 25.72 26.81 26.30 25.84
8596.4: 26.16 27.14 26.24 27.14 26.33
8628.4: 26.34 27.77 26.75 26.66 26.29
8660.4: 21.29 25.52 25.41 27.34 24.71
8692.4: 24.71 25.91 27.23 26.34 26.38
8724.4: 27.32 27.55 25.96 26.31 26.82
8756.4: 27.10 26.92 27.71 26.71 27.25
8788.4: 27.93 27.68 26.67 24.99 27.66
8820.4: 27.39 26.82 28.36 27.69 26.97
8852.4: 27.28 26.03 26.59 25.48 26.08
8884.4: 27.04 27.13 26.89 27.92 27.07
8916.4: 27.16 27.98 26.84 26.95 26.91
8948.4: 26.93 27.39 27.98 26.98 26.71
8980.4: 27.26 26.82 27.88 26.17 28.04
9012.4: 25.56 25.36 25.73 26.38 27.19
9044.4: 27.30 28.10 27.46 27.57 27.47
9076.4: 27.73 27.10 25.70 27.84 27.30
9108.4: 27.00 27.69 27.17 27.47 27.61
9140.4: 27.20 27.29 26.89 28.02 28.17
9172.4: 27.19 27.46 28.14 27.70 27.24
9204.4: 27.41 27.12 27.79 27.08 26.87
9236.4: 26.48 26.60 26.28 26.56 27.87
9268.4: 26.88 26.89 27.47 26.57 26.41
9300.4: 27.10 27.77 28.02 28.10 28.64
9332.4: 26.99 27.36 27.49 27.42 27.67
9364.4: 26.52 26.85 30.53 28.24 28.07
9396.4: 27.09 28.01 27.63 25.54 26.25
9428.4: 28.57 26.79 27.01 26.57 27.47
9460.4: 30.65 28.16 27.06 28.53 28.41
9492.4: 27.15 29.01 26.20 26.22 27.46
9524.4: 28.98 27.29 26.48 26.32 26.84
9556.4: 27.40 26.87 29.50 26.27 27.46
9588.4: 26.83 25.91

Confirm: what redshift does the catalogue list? 0.00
